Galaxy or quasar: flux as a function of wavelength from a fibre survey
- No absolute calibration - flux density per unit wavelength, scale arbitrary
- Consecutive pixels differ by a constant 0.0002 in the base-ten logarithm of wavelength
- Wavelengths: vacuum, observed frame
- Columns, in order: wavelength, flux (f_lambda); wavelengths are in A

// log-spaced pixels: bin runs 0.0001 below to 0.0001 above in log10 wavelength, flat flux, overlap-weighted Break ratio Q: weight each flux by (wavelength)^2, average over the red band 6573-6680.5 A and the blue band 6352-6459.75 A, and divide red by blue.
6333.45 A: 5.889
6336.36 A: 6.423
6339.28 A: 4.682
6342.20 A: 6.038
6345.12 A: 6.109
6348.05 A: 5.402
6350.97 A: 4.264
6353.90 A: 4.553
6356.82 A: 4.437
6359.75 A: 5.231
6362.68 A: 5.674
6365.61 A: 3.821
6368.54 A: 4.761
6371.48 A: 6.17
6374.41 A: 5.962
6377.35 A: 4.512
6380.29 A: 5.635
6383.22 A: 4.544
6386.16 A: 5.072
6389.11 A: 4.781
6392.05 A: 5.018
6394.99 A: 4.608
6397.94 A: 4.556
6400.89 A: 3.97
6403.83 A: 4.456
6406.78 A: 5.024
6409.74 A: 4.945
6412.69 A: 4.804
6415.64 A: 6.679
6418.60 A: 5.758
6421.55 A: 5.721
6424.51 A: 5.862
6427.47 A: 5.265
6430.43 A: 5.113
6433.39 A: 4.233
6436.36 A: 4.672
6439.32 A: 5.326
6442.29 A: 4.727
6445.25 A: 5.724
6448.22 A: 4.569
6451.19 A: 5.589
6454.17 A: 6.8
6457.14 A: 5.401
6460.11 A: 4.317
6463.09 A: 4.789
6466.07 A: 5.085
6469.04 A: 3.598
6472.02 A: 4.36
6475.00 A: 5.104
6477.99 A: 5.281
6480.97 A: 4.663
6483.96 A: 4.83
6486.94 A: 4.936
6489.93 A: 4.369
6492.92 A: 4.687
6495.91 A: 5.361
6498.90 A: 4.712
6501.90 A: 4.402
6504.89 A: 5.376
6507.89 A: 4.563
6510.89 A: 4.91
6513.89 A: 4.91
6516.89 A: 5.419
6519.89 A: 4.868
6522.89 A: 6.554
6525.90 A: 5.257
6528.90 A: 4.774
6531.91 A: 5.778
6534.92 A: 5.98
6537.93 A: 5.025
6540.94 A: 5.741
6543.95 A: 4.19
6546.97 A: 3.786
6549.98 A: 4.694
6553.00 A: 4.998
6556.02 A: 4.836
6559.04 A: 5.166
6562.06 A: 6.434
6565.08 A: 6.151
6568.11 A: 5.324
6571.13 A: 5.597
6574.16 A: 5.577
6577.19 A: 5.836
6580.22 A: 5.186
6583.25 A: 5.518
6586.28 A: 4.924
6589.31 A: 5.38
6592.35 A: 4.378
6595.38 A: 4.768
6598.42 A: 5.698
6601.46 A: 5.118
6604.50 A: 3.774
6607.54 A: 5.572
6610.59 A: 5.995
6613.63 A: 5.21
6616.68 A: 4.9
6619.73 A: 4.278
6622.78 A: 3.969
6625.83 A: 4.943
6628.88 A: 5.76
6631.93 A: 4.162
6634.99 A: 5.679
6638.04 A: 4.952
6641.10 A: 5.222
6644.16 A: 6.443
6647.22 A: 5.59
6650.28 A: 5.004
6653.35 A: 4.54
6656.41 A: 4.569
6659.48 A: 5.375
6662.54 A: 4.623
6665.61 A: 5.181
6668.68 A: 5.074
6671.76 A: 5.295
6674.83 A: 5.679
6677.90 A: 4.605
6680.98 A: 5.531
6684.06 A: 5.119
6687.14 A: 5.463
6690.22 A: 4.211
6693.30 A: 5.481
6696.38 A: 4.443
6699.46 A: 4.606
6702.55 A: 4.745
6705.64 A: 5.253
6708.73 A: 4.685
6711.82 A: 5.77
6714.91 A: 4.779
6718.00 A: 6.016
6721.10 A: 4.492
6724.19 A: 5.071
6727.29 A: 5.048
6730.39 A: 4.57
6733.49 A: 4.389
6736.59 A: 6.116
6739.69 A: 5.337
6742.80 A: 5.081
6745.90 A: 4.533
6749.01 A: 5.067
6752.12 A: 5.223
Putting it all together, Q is 1.07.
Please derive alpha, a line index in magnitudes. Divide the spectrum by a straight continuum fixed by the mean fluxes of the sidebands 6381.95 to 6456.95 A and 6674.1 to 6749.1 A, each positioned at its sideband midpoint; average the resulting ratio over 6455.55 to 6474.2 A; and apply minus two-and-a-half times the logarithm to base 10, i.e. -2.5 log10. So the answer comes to 0.11 mag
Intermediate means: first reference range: 5.12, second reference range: 5.04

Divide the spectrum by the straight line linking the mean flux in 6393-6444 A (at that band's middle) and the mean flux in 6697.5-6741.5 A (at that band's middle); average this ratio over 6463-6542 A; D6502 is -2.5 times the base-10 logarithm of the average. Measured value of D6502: 0.01 mag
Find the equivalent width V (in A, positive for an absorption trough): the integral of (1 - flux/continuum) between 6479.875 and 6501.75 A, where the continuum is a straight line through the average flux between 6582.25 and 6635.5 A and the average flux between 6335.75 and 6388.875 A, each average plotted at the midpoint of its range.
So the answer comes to 1.26 A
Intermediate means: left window 5.15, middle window 4.77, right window 4.98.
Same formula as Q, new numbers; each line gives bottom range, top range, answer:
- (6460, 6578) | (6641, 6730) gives 1.06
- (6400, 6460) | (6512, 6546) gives 1.04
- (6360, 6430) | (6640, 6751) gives 1.09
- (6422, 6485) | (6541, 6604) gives 1.07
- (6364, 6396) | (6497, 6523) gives 1.04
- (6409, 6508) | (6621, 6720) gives 1.07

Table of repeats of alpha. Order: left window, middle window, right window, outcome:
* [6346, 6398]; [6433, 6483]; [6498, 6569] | 0.02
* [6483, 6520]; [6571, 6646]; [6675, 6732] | -0.04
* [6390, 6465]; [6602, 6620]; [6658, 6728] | 0.02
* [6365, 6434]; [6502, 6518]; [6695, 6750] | 0.02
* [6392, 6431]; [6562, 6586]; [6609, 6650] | -0.09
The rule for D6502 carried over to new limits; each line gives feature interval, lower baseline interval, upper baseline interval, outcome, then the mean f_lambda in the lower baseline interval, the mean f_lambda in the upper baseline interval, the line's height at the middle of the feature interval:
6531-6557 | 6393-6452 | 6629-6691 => 0.03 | 5.07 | 5.14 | 5.11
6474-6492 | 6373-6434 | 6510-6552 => 0.06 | 5.08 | 5.14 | 5.12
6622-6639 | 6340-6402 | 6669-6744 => 0.02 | 5.01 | 5.07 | 5.06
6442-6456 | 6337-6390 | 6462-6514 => -0.14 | 5.11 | 4.77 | 4.88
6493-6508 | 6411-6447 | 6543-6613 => 0.08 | 5.32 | 5.18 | 5.25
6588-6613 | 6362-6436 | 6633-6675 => 0.02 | 5.07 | 5.2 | 5.17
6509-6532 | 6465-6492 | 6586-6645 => -0.10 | 4.69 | 5.04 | 4.8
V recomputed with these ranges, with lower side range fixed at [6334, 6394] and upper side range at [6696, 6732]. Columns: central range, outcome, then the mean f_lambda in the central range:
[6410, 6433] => -1.7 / 5.5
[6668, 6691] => -0.8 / 5.15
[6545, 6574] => -1.0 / 5.22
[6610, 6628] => 0.6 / 4.86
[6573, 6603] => -1.1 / 5.23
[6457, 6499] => 2.9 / 4.75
